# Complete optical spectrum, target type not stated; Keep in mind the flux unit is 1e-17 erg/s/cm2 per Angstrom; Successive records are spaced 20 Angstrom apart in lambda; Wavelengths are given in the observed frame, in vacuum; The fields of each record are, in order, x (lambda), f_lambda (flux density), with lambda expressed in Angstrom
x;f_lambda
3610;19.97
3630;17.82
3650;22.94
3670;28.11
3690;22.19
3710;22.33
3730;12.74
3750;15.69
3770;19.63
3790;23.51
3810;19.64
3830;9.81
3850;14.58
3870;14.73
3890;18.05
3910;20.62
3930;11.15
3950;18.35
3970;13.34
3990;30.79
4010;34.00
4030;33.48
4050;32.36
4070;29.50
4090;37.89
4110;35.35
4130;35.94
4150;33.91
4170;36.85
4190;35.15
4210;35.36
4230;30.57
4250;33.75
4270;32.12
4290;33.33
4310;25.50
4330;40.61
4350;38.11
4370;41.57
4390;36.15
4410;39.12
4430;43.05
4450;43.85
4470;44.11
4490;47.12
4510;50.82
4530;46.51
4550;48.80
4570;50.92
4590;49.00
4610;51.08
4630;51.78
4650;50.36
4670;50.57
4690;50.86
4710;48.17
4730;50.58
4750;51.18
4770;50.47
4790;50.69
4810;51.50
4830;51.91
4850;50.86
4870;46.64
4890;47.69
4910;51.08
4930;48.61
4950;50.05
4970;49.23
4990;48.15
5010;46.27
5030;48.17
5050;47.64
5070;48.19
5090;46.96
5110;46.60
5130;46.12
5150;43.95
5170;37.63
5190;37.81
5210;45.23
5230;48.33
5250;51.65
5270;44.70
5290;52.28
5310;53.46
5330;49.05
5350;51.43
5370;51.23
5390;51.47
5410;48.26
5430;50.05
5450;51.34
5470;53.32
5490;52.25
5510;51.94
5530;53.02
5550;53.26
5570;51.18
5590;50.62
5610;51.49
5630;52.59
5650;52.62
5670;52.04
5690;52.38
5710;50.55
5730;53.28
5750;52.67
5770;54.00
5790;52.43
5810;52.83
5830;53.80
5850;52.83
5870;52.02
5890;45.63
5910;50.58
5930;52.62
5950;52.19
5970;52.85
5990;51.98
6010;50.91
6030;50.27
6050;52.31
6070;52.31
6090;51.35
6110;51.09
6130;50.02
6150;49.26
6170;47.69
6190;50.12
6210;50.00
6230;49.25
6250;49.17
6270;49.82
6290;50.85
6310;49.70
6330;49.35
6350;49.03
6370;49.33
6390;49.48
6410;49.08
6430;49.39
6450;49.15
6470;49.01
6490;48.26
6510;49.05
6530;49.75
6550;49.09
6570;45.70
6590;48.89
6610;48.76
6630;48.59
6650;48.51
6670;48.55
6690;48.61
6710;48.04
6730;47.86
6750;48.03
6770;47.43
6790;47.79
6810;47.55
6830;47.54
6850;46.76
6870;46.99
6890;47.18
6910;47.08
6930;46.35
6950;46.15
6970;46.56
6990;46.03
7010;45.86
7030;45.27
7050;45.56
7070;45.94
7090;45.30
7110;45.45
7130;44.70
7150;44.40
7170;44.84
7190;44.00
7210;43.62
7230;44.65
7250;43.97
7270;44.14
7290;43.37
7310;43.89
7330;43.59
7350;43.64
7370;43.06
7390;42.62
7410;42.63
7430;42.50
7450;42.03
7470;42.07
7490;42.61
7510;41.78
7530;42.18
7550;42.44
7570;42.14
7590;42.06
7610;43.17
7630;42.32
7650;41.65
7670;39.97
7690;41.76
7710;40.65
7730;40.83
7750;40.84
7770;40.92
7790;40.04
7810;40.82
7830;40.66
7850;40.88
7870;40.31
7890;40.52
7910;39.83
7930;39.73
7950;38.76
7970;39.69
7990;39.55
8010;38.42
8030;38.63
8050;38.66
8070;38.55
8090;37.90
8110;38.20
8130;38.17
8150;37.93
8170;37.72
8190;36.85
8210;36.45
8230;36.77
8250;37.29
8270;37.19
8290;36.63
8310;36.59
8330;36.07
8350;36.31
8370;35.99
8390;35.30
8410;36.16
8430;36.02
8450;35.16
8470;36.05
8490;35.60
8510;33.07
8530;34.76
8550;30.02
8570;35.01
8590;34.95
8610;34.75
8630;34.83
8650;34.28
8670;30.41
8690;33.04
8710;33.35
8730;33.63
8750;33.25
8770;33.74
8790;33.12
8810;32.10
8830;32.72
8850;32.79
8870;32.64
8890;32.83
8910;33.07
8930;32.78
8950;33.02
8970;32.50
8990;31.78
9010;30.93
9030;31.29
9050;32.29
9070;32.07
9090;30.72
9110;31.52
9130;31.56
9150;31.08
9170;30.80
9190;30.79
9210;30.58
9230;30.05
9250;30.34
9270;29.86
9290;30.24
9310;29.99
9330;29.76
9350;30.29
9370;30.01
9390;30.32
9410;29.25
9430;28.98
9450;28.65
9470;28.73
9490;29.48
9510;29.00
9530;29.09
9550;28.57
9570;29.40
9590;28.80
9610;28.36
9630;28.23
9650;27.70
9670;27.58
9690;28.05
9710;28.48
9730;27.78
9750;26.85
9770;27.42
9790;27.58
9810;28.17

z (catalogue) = 0.000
